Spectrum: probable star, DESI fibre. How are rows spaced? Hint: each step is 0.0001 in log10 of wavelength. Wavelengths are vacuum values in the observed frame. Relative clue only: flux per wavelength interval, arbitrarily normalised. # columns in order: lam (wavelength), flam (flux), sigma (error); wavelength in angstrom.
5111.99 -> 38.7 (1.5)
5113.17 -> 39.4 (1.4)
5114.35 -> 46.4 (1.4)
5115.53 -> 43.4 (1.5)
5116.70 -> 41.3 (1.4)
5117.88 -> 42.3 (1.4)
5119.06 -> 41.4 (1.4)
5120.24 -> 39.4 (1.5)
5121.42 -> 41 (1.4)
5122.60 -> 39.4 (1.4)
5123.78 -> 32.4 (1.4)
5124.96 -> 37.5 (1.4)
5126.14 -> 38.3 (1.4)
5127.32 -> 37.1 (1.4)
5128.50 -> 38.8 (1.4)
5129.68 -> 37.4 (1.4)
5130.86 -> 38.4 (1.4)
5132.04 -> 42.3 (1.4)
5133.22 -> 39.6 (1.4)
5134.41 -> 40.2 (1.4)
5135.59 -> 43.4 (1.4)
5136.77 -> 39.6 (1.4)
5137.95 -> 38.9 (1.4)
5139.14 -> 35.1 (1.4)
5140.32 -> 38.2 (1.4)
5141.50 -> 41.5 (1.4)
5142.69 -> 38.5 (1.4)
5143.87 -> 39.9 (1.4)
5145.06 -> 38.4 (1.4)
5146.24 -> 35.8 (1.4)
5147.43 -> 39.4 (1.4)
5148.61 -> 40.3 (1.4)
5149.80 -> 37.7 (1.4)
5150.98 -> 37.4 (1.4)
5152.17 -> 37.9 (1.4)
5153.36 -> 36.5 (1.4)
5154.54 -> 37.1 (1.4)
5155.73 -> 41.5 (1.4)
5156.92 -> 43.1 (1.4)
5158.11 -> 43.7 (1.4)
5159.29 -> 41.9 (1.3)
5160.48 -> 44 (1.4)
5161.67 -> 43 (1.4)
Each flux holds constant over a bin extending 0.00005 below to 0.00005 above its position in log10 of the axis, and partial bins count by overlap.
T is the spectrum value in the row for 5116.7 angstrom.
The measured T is 41.3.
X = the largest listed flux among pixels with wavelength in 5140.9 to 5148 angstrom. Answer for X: 41.5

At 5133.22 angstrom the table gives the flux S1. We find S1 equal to 39.6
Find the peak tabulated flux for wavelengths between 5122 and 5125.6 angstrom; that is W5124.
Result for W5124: 39.4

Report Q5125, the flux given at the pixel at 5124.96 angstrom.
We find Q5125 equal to 37.5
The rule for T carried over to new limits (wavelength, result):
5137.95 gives 38.9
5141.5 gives 41.5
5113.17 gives 39.4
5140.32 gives 38.2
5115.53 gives 43.4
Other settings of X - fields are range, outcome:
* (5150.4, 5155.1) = 37.9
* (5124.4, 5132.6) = 42.3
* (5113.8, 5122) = 46.4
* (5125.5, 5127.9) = 38.3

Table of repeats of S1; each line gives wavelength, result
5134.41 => 40.2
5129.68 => 37.4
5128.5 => 38.8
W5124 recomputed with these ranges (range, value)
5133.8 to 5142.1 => 43.4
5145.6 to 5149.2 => 40.3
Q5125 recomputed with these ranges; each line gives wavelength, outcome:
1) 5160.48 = 44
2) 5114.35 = 46.4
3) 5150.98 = 37.4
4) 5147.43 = 39.4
